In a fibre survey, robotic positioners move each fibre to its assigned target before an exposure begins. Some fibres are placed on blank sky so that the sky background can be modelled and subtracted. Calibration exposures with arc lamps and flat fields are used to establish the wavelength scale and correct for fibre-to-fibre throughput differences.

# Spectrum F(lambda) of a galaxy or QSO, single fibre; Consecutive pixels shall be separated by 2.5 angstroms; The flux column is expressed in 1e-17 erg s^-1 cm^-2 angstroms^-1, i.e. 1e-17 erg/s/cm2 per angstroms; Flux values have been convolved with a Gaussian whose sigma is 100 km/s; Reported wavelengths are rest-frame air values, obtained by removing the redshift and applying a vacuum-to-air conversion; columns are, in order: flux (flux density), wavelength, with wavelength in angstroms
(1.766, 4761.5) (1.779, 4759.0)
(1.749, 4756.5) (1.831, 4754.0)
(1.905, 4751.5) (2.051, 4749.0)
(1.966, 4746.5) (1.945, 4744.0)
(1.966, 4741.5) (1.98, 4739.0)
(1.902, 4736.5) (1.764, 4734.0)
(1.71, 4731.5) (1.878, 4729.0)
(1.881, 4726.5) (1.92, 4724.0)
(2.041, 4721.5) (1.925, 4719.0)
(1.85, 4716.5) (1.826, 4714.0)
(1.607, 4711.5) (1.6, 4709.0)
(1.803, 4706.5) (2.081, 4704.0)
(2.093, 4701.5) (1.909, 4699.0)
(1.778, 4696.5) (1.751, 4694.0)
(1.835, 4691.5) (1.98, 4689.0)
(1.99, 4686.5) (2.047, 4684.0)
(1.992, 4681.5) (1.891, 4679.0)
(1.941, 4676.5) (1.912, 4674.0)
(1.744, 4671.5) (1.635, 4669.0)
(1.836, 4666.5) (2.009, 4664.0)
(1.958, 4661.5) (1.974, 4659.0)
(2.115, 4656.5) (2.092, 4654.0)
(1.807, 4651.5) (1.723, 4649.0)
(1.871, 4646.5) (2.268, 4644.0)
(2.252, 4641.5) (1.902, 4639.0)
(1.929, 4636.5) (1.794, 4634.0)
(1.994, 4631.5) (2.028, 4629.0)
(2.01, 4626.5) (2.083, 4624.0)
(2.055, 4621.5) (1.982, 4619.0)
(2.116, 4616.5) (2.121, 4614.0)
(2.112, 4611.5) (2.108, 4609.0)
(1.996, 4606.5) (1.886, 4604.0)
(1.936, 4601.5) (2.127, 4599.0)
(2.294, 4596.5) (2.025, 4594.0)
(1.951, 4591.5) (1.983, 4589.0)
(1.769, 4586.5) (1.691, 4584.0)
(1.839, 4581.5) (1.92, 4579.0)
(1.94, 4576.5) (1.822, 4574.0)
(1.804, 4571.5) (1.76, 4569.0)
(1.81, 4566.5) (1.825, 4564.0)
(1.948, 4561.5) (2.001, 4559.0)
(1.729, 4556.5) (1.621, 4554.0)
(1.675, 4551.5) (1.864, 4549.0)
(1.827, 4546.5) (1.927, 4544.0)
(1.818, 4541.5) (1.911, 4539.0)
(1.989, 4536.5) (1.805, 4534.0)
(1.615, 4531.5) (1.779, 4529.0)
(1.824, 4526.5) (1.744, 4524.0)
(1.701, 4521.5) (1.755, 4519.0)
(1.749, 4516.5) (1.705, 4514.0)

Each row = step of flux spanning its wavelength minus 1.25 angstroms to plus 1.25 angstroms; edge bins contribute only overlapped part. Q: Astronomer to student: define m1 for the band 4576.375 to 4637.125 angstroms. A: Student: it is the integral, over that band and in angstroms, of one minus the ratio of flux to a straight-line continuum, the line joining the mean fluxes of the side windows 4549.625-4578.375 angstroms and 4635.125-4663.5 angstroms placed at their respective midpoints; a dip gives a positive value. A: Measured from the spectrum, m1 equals -2.8 angstroms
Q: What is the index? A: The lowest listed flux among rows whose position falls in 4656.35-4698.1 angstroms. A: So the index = 1.635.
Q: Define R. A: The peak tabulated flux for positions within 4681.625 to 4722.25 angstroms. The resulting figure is 2.093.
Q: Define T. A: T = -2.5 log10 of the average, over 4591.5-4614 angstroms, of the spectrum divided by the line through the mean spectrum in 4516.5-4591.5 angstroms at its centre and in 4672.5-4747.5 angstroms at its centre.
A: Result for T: -0.121 mag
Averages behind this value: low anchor 1.82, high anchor 1.89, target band 2.06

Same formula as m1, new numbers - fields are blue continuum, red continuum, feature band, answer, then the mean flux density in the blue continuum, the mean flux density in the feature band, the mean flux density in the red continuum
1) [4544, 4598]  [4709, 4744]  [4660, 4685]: -0.5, 1.86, 1.9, 1.86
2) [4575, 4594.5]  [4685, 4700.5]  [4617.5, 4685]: -2.7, 1.88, 1.96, 1.88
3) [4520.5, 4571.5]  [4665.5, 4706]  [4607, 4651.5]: -3.6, 1.81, 2.01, 1.9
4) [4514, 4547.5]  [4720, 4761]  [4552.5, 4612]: -2.8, 1.8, 1.91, 1.89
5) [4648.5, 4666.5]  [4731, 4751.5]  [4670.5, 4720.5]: 1.5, 1.96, 1.88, 1.92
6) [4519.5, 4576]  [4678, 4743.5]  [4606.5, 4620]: -1.8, 1.81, 2.08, 1.89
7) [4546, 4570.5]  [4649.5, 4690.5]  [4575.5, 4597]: -1.0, 1.81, 1.92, 1.93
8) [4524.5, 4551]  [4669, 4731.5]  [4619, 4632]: -1.2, 1.83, 2.03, 1.88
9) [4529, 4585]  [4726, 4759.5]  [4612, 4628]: -1.9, 1.82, 2.06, 1.88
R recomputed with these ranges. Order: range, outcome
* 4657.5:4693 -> 2.047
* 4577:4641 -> 2.294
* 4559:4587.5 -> 2.001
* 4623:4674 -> 2.268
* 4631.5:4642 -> 2.252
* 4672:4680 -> 1.941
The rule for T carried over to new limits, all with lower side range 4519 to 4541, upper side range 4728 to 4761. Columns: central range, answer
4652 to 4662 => -0.10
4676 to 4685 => -0.07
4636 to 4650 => -0.09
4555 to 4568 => -0.03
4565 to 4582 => -0.02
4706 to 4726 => 0.02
